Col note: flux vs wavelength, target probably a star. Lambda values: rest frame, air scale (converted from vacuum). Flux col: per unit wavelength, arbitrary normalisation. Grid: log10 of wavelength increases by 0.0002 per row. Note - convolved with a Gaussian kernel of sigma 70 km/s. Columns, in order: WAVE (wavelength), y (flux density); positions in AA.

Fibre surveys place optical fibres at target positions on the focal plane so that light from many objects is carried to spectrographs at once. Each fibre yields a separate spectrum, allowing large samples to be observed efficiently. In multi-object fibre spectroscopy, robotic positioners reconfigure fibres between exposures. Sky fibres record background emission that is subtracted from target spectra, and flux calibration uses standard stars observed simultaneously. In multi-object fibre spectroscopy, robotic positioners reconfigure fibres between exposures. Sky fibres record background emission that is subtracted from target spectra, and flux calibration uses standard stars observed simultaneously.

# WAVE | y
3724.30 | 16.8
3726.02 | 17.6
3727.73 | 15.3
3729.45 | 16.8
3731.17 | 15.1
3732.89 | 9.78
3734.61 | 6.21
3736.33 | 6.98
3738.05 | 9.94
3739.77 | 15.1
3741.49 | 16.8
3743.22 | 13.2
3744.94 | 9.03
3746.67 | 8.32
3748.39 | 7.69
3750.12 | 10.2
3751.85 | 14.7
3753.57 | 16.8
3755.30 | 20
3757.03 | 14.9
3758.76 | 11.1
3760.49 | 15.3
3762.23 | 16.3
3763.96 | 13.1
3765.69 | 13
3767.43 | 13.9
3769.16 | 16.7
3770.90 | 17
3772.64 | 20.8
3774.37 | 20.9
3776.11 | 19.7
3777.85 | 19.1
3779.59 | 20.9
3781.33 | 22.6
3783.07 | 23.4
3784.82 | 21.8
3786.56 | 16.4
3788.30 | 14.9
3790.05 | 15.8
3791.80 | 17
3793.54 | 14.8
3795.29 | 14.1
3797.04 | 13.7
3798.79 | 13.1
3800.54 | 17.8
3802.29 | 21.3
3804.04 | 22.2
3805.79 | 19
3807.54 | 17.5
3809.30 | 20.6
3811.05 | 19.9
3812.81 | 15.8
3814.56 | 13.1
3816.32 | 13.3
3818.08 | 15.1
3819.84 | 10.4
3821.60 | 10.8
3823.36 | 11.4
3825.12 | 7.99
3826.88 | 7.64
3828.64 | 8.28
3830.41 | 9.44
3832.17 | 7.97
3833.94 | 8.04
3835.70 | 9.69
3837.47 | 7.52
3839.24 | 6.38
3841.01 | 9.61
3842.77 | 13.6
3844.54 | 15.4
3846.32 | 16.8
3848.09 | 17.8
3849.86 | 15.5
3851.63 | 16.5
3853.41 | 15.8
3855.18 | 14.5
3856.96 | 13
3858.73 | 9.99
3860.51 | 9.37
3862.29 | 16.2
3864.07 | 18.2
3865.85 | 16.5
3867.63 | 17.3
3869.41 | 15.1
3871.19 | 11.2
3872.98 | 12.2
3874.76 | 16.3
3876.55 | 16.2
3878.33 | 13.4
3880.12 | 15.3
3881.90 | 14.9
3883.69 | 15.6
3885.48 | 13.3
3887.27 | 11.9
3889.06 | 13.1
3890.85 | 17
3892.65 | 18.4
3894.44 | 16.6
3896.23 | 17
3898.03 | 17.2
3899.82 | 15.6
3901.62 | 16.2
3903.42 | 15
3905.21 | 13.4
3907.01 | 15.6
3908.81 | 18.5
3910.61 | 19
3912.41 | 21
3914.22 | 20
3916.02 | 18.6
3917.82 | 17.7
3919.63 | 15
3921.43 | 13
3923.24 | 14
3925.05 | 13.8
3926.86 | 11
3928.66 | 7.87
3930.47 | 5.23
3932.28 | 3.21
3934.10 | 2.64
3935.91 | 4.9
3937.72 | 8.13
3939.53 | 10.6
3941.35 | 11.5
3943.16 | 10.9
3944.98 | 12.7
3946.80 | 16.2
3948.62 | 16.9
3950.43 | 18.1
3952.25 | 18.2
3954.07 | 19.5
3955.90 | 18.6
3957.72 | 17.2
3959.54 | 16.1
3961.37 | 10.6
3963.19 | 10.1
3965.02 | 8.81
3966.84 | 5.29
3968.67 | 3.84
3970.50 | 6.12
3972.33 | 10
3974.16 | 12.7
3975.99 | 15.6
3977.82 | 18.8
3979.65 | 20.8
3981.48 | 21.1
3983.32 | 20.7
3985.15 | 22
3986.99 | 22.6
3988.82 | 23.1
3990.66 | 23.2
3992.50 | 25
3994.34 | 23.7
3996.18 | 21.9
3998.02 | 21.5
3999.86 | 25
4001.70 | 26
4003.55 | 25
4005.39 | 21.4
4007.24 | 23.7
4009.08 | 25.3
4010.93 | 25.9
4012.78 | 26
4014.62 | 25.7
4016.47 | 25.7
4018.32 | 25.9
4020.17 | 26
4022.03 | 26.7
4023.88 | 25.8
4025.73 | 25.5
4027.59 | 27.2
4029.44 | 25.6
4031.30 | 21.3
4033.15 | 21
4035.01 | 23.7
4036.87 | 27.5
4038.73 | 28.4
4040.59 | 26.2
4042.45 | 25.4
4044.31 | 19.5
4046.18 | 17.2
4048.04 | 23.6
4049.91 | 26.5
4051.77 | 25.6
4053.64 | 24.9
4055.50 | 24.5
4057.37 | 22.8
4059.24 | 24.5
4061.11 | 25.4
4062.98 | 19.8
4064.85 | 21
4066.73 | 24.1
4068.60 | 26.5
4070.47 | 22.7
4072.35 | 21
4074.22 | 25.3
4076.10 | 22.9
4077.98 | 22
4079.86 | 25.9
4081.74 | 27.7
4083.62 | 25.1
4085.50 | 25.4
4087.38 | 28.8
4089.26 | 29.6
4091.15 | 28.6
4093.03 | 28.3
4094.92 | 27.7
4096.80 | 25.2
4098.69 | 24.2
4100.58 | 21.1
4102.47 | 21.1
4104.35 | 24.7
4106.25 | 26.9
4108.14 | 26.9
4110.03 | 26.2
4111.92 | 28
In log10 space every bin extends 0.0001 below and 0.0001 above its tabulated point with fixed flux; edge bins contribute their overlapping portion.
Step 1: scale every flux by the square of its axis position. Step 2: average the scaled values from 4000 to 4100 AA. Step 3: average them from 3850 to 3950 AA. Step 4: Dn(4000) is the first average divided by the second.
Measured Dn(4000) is 1.9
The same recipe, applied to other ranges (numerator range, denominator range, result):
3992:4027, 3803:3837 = 2.11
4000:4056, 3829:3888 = 2.02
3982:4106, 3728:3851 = 1.94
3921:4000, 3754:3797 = 0.94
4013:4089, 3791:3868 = 1.99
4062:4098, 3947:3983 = 1.87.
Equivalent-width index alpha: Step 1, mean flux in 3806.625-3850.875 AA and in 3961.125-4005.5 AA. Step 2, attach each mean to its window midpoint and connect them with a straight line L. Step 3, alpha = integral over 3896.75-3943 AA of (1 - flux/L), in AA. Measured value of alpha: 7.0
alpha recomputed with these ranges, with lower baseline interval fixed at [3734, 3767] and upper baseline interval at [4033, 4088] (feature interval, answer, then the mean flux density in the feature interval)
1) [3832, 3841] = 4.40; 8.07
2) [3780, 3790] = -4.05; 19.5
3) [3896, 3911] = 1.69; 16.3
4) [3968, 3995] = 4.17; 18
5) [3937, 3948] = 4.41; 11.9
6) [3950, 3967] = 4.85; 14.5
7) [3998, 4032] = -4.00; 25.1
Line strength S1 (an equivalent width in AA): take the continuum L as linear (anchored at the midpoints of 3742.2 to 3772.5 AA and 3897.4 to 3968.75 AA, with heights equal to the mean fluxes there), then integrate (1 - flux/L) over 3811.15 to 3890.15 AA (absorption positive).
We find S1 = 3.4 AA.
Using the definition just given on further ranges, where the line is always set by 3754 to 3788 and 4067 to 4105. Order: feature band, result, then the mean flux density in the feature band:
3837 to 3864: 8.5 AA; 13.4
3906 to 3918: 1.4 AA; 18.6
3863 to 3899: 8.8 AA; 15.3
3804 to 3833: 8.4 AA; 13.3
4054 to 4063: 0.2 AA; 23.9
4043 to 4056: 0.6 AA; 23.1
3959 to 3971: 7.4 AA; 8.55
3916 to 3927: 3.4 AA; 14.7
